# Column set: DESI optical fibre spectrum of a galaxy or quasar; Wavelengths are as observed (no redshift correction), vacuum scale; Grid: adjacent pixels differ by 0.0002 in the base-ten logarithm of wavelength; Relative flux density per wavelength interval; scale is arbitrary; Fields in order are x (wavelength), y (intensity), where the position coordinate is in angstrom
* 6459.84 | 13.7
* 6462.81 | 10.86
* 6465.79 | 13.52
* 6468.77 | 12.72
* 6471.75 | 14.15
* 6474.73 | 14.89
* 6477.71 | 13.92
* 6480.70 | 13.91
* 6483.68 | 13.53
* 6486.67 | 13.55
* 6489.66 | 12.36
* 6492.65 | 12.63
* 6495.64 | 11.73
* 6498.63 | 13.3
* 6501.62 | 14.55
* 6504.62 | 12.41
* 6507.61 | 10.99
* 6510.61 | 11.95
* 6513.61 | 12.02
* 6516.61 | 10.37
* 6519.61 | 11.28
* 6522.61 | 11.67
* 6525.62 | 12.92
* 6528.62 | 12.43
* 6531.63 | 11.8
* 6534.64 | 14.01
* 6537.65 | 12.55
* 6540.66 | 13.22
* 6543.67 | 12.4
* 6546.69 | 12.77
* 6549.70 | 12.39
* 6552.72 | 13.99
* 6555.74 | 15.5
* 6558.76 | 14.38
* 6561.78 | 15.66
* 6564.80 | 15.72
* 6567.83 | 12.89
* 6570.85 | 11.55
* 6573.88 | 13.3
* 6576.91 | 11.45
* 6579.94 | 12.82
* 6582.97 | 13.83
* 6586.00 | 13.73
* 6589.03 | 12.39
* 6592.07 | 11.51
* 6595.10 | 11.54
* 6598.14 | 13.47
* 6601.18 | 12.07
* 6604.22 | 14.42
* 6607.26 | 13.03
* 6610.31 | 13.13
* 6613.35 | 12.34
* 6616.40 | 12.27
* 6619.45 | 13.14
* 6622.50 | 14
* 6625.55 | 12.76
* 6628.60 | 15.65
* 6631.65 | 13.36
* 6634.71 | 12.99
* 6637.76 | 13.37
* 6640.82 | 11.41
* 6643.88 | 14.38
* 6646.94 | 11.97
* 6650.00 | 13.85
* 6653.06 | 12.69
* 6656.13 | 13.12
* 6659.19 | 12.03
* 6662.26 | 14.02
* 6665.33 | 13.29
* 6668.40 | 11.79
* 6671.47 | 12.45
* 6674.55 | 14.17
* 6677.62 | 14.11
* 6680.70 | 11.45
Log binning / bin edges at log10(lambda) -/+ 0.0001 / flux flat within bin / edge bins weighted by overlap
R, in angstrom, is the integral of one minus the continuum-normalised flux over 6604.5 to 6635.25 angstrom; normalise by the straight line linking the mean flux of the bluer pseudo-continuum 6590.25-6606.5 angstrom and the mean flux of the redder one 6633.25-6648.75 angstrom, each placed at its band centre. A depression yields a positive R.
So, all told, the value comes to -1.4 angstrom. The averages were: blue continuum 12.6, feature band 13.3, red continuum 12.8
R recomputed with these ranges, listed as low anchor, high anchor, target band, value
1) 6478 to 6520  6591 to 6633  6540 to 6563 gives -1.80 angstrom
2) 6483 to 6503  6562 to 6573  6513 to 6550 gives 2.96 angstrom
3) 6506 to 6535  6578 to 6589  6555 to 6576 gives -1.92 angstrom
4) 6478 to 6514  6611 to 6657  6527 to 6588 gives -1.66 angstrom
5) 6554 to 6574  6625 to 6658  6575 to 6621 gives 3.42 angstrom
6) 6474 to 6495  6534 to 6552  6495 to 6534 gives 2.92 angstrom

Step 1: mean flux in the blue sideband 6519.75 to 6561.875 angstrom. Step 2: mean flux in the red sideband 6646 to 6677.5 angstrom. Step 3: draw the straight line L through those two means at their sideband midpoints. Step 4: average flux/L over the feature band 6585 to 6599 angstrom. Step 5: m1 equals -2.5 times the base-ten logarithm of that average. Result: 0.05 mag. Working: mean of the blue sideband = 13.1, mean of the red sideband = 13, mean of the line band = 12.4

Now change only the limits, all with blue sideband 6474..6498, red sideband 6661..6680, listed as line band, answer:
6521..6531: 0.08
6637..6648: 0.04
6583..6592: 0.02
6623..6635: -0.05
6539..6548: 0.04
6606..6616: 0.04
